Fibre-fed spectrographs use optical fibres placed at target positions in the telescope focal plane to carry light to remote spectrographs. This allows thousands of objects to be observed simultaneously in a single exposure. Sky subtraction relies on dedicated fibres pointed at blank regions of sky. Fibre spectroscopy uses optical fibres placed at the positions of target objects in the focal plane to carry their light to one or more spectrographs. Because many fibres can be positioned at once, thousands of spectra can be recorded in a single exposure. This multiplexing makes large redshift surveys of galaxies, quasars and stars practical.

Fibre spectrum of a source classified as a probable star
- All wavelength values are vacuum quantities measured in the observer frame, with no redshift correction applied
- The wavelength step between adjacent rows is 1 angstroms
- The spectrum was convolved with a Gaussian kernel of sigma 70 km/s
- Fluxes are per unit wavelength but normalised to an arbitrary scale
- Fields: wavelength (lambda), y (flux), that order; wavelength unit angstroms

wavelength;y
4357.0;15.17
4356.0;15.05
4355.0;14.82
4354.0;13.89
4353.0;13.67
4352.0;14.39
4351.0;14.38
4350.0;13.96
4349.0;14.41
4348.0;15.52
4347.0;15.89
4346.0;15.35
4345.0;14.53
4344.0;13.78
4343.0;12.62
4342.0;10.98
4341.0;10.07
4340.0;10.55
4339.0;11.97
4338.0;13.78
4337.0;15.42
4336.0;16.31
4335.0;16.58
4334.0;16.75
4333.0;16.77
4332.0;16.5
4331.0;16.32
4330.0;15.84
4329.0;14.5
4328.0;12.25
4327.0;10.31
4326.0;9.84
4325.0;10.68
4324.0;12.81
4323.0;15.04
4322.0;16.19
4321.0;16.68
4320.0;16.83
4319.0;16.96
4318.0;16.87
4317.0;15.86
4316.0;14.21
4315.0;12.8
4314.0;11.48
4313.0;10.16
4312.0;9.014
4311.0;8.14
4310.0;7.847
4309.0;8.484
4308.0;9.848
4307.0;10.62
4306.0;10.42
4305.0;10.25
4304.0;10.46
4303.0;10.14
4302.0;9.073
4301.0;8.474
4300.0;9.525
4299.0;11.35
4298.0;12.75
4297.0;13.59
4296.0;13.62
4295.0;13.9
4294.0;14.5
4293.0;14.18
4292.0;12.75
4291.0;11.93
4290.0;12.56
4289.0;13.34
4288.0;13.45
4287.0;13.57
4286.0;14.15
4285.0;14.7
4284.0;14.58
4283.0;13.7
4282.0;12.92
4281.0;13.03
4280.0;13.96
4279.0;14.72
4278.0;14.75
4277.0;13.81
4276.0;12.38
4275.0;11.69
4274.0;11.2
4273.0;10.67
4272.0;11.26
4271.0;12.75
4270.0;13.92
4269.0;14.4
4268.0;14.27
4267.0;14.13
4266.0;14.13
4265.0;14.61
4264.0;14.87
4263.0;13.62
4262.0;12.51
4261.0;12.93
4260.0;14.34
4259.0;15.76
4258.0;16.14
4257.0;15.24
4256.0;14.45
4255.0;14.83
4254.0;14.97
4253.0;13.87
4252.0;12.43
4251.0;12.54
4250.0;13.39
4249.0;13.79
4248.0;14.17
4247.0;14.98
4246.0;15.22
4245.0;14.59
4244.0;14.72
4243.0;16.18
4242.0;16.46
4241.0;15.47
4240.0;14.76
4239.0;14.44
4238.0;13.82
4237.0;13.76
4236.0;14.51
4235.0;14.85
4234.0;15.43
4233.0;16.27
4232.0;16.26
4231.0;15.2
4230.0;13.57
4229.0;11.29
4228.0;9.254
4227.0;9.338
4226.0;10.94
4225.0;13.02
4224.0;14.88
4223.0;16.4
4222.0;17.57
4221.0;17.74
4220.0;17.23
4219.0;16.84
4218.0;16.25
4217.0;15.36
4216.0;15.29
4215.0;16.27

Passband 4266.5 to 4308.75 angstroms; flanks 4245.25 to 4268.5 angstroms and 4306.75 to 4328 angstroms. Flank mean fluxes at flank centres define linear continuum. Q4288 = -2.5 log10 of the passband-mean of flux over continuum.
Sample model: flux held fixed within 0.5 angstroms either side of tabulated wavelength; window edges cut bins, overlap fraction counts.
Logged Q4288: 0.07 mag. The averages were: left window 14.2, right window 12.4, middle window 12.5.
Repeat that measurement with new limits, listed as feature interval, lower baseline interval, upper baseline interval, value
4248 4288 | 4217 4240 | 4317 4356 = 0.057 mag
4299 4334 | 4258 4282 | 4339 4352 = 0.088 mag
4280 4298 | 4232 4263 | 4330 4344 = 0.068 mag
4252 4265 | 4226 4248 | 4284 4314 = -0.086 mag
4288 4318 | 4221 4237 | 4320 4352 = 0.217 mag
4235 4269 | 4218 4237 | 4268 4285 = -0.045 mag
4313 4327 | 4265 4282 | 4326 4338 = 0.042 mag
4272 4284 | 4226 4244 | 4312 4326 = 0.086 mag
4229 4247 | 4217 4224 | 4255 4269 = 0.058 mag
